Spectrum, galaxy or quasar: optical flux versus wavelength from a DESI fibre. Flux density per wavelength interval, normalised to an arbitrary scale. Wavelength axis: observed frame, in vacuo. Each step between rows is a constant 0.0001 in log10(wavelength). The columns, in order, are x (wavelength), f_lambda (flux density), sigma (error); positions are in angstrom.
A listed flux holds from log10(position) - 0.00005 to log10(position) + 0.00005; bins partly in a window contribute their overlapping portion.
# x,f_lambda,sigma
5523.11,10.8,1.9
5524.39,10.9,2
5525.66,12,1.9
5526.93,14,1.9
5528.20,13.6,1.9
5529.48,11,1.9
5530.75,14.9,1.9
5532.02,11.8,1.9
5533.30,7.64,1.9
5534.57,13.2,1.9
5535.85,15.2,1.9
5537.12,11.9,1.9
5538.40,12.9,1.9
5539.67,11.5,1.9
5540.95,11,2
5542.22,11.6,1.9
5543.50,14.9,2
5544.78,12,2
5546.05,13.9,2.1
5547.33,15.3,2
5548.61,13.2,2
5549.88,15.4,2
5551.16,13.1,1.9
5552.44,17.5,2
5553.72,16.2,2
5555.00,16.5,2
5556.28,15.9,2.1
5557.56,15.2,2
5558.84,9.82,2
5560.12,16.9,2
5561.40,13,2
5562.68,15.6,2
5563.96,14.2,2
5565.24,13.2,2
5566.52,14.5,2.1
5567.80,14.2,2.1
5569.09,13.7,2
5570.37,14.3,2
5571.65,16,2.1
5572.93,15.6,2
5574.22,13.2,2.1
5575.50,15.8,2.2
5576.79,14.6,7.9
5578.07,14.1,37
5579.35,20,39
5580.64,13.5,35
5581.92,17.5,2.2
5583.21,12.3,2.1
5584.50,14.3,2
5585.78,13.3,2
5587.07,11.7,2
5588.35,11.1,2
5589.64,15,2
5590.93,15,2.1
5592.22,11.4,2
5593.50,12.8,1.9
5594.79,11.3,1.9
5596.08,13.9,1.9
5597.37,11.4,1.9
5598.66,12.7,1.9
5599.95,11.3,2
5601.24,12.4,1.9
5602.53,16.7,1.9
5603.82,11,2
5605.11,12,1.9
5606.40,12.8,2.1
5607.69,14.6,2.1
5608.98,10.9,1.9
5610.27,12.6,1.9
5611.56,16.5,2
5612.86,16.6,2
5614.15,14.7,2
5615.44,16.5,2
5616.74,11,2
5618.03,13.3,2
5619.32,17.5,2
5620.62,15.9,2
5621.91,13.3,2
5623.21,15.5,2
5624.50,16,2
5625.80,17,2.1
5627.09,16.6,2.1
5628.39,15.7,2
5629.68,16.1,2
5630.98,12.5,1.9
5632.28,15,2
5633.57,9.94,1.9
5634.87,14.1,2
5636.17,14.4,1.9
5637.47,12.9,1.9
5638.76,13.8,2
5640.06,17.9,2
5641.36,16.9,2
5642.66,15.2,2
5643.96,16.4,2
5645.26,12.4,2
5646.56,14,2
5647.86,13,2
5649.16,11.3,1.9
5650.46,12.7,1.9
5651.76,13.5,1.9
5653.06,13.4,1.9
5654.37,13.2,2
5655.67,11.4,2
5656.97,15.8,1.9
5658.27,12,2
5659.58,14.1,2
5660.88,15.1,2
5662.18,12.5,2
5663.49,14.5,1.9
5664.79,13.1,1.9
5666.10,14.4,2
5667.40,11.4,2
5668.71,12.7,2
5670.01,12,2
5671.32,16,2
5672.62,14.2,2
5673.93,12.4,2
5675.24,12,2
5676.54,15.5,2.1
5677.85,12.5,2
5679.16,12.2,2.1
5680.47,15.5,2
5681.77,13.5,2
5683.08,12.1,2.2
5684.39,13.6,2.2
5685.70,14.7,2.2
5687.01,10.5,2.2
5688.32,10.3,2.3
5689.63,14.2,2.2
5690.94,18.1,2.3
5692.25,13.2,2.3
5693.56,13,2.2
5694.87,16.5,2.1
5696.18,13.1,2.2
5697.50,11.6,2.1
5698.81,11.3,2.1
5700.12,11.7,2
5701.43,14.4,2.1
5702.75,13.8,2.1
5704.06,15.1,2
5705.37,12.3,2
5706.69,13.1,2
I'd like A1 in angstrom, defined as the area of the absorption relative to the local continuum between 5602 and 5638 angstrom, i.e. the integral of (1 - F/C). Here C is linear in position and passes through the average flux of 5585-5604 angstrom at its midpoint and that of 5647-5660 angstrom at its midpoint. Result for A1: -4.04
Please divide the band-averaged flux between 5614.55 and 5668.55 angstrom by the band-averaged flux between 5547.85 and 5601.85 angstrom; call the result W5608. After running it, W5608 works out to 1.00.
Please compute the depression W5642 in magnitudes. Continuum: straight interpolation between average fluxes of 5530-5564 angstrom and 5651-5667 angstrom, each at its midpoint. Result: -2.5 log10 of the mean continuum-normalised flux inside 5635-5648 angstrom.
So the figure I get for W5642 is -0.09 mag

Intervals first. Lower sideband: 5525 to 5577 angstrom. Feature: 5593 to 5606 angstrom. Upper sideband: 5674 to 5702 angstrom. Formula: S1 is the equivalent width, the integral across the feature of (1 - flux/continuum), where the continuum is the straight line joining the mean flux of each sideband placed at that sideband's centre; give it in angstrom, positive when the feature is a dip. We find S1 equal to 1.0 angstrom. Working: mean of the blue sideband 13.8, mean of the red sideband 13.3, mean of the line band 12.5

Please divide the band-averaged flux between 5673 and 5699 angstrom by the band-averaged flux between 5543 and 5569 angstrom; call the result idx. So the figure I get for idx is 0.9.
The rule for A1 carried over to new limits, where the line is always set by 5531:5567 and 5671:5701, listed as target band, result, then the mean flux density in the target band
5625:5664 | -1.9 angstrom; 14.1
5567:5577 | -0.8 angstrom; 14.7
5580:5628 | -1.0 angstrom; 13.8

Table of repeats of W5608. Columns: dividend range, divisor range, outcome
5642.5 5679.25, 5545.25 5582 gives 0.90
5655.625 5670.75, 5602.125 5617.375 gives 0.97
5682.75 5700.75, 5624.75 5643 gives 0.88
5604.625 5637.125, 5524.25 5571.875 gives 1.06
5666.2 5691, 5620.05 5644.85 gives 0.88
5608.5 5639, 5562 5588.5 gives 1.00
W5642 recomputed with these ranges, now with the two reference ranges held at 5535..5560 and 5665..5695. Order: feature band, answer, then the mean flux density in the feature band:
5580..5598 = 0.047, 13.2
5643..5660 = 0.016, 13.3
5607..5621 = -0.066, 14.5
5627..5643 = -0.079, 14.6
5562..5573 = -0.054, 14.5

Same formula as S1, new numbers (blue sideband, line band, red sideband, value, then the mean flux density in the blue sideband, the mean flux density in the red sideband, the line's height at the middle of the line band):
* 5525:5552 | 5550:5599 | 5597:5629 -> -2.6 angstrom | 12.9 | 14.2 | 13.5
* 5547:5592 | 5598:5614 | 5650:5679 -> 0.8 angstrom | 14.6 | 13.4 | 14.1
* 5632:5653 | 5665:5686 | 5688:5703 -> 0.4 angstrom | 13.9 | 13.5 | 13.7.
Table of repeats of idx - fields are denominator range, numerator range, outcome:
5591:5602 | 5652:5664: 1.10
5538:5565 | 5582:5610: 0.91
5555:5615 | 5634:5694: 0.98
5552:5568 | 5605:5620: 0.96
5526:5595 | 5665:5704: 0.96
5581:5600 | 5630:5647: 1.10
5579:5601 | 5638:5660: 1.05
